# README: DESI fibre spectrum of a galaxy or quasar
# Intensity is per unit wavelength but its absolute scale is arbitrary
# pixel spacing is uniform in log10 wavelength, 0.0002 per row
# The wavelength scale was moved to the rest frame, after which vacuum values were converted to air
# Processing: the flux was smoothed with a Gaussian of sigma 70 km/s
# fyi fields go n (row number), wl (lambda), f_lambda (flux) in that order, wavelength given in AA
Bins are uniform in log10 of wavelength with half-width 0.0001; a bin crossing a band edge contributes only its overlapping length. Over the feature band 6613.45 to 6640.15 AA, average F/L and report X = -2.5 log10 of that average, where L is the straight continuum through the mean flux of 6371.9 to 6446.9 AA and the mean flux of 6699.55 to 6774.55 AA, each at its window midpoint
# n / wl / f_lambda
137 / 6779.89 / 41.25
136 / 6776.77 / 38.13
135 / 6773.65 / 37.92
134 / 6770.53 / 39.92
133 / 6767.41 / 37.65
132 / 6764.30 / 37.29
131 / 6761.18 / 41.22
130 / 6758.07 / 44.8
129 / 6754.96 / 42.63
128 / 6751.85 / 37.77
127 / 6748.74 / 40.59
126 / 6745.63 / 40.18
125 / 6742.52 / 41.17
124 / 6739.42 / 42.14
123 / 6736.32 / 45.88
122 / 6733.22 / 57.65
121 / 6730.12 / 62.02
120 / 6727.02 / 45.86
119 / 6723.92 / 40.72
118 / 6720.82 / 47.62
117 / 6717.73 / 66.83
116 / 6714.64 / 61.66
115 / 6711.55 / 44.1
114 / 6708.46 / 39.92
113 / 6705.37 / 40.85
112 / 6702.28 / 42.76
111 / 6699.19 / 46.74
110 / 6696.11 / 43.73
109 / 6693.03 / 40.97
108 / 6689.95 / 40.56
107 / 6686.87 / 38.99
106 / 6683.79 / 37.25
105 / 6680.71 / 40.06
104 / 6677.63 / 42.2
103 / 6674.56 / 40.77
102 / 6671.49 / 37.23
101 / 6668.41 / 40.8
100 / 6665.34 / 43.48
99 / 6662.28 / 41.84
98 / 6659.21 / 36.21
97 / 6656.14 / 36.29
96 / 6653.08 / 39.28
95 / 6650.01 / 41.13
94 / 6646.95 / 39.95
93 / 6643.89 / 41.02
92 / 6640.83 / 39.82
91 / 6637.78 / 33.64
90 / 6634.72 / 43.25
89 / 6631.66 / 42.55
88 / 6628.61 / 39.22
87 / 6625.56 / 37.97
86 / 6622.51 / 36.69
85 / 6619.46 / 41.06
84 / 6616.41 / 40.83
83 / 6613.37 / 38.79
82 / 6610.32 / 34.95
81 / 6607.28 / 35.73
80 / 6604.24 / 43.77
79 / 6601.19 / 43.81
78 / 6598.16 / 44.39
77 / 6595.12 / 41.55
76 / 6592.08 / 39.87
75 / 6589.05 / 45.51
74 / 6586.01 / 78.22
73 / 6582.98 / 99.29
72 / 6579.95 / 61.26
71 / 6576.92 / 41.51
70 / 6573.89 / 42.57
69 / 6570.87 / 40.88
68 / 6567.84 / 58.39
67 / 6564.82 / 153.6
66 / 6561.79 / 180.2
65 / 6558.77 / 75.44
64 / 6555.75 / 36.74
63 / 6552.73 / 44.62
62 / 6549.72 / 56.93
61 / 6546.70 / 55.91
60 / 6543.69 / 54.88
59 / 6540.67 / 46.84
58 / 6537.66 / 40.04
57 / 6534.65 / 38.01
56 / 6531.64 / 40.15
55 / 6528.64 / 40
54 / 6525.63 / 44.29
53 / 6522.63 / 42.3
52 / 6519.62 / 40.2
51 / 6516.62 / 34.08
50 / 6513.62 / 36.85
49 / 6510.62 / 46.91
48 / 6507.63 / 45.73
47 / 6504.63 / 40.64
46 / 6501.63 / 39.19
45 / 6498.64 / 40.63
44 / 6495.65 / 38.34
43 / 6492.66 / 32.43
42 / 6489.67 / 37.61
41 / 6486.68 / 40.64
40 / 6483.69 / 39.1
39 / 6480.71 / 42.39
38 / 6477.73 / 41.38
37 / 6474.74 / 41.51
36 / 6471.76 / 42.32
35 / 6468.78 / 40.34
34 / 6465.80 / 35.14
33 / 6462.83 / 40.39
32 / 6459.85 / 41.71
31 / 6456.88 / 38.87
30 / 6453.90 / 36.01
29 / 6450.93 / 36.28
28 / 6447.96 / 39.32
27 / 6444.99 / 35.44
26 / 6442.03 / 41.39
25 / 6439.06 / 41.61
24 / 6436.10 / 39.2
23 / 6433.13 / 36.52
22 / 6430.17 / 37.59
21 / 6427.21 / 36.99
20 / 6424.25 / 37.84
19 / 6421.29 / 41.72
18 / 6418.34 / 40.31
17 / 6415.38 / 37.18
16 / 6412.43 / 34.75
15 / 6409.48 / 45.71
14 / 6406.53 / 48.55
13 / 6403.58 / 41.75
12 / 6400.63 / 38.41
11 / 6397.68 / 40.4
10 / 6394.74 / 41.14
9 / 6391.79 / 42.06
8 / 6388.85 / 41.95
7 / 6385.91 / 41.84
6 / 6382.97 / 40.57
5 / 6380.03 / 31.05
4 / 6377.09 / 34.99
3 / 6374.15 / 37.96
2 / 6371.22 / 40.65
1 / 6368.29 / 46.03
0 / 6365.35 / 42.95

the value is 0.099 mag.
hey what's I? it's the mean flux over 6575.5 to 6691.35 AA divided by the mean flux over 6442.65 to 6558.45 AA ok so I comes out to 1.0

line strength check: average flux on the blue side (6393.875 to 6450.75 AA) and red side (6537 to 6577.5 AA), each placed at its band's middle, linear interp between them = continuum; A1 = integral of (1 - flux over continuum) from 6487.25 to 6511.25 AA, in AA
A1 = 6.7 AA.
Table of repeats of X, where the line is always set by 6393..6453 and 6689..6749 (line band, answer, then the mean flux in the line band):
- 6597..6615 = 0.10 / 40.2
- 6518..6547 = -0.04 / 43.7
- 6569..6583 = -0.21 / 52.6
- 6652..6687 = 0.15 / 39.6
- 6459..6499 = 0.04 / 39.5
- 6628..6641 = 0.13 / 39.7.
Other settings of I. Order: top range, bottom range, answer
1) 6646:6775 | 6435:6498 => 1.10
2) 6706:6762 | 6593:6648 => 1.17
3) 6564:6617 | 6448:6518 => 1.36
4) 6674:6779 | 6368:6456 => 1.11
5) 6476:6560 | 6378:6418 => 1.07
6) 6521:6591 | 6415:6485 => 1.57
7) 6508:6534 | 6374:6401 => 1.04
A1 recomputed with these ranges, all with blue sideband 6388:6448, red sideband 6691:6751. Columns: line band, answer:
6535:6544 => -0.49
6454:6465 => 0.39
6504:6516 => 0.00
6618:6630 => 1.58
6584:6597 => -2.70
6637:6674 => 4.83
